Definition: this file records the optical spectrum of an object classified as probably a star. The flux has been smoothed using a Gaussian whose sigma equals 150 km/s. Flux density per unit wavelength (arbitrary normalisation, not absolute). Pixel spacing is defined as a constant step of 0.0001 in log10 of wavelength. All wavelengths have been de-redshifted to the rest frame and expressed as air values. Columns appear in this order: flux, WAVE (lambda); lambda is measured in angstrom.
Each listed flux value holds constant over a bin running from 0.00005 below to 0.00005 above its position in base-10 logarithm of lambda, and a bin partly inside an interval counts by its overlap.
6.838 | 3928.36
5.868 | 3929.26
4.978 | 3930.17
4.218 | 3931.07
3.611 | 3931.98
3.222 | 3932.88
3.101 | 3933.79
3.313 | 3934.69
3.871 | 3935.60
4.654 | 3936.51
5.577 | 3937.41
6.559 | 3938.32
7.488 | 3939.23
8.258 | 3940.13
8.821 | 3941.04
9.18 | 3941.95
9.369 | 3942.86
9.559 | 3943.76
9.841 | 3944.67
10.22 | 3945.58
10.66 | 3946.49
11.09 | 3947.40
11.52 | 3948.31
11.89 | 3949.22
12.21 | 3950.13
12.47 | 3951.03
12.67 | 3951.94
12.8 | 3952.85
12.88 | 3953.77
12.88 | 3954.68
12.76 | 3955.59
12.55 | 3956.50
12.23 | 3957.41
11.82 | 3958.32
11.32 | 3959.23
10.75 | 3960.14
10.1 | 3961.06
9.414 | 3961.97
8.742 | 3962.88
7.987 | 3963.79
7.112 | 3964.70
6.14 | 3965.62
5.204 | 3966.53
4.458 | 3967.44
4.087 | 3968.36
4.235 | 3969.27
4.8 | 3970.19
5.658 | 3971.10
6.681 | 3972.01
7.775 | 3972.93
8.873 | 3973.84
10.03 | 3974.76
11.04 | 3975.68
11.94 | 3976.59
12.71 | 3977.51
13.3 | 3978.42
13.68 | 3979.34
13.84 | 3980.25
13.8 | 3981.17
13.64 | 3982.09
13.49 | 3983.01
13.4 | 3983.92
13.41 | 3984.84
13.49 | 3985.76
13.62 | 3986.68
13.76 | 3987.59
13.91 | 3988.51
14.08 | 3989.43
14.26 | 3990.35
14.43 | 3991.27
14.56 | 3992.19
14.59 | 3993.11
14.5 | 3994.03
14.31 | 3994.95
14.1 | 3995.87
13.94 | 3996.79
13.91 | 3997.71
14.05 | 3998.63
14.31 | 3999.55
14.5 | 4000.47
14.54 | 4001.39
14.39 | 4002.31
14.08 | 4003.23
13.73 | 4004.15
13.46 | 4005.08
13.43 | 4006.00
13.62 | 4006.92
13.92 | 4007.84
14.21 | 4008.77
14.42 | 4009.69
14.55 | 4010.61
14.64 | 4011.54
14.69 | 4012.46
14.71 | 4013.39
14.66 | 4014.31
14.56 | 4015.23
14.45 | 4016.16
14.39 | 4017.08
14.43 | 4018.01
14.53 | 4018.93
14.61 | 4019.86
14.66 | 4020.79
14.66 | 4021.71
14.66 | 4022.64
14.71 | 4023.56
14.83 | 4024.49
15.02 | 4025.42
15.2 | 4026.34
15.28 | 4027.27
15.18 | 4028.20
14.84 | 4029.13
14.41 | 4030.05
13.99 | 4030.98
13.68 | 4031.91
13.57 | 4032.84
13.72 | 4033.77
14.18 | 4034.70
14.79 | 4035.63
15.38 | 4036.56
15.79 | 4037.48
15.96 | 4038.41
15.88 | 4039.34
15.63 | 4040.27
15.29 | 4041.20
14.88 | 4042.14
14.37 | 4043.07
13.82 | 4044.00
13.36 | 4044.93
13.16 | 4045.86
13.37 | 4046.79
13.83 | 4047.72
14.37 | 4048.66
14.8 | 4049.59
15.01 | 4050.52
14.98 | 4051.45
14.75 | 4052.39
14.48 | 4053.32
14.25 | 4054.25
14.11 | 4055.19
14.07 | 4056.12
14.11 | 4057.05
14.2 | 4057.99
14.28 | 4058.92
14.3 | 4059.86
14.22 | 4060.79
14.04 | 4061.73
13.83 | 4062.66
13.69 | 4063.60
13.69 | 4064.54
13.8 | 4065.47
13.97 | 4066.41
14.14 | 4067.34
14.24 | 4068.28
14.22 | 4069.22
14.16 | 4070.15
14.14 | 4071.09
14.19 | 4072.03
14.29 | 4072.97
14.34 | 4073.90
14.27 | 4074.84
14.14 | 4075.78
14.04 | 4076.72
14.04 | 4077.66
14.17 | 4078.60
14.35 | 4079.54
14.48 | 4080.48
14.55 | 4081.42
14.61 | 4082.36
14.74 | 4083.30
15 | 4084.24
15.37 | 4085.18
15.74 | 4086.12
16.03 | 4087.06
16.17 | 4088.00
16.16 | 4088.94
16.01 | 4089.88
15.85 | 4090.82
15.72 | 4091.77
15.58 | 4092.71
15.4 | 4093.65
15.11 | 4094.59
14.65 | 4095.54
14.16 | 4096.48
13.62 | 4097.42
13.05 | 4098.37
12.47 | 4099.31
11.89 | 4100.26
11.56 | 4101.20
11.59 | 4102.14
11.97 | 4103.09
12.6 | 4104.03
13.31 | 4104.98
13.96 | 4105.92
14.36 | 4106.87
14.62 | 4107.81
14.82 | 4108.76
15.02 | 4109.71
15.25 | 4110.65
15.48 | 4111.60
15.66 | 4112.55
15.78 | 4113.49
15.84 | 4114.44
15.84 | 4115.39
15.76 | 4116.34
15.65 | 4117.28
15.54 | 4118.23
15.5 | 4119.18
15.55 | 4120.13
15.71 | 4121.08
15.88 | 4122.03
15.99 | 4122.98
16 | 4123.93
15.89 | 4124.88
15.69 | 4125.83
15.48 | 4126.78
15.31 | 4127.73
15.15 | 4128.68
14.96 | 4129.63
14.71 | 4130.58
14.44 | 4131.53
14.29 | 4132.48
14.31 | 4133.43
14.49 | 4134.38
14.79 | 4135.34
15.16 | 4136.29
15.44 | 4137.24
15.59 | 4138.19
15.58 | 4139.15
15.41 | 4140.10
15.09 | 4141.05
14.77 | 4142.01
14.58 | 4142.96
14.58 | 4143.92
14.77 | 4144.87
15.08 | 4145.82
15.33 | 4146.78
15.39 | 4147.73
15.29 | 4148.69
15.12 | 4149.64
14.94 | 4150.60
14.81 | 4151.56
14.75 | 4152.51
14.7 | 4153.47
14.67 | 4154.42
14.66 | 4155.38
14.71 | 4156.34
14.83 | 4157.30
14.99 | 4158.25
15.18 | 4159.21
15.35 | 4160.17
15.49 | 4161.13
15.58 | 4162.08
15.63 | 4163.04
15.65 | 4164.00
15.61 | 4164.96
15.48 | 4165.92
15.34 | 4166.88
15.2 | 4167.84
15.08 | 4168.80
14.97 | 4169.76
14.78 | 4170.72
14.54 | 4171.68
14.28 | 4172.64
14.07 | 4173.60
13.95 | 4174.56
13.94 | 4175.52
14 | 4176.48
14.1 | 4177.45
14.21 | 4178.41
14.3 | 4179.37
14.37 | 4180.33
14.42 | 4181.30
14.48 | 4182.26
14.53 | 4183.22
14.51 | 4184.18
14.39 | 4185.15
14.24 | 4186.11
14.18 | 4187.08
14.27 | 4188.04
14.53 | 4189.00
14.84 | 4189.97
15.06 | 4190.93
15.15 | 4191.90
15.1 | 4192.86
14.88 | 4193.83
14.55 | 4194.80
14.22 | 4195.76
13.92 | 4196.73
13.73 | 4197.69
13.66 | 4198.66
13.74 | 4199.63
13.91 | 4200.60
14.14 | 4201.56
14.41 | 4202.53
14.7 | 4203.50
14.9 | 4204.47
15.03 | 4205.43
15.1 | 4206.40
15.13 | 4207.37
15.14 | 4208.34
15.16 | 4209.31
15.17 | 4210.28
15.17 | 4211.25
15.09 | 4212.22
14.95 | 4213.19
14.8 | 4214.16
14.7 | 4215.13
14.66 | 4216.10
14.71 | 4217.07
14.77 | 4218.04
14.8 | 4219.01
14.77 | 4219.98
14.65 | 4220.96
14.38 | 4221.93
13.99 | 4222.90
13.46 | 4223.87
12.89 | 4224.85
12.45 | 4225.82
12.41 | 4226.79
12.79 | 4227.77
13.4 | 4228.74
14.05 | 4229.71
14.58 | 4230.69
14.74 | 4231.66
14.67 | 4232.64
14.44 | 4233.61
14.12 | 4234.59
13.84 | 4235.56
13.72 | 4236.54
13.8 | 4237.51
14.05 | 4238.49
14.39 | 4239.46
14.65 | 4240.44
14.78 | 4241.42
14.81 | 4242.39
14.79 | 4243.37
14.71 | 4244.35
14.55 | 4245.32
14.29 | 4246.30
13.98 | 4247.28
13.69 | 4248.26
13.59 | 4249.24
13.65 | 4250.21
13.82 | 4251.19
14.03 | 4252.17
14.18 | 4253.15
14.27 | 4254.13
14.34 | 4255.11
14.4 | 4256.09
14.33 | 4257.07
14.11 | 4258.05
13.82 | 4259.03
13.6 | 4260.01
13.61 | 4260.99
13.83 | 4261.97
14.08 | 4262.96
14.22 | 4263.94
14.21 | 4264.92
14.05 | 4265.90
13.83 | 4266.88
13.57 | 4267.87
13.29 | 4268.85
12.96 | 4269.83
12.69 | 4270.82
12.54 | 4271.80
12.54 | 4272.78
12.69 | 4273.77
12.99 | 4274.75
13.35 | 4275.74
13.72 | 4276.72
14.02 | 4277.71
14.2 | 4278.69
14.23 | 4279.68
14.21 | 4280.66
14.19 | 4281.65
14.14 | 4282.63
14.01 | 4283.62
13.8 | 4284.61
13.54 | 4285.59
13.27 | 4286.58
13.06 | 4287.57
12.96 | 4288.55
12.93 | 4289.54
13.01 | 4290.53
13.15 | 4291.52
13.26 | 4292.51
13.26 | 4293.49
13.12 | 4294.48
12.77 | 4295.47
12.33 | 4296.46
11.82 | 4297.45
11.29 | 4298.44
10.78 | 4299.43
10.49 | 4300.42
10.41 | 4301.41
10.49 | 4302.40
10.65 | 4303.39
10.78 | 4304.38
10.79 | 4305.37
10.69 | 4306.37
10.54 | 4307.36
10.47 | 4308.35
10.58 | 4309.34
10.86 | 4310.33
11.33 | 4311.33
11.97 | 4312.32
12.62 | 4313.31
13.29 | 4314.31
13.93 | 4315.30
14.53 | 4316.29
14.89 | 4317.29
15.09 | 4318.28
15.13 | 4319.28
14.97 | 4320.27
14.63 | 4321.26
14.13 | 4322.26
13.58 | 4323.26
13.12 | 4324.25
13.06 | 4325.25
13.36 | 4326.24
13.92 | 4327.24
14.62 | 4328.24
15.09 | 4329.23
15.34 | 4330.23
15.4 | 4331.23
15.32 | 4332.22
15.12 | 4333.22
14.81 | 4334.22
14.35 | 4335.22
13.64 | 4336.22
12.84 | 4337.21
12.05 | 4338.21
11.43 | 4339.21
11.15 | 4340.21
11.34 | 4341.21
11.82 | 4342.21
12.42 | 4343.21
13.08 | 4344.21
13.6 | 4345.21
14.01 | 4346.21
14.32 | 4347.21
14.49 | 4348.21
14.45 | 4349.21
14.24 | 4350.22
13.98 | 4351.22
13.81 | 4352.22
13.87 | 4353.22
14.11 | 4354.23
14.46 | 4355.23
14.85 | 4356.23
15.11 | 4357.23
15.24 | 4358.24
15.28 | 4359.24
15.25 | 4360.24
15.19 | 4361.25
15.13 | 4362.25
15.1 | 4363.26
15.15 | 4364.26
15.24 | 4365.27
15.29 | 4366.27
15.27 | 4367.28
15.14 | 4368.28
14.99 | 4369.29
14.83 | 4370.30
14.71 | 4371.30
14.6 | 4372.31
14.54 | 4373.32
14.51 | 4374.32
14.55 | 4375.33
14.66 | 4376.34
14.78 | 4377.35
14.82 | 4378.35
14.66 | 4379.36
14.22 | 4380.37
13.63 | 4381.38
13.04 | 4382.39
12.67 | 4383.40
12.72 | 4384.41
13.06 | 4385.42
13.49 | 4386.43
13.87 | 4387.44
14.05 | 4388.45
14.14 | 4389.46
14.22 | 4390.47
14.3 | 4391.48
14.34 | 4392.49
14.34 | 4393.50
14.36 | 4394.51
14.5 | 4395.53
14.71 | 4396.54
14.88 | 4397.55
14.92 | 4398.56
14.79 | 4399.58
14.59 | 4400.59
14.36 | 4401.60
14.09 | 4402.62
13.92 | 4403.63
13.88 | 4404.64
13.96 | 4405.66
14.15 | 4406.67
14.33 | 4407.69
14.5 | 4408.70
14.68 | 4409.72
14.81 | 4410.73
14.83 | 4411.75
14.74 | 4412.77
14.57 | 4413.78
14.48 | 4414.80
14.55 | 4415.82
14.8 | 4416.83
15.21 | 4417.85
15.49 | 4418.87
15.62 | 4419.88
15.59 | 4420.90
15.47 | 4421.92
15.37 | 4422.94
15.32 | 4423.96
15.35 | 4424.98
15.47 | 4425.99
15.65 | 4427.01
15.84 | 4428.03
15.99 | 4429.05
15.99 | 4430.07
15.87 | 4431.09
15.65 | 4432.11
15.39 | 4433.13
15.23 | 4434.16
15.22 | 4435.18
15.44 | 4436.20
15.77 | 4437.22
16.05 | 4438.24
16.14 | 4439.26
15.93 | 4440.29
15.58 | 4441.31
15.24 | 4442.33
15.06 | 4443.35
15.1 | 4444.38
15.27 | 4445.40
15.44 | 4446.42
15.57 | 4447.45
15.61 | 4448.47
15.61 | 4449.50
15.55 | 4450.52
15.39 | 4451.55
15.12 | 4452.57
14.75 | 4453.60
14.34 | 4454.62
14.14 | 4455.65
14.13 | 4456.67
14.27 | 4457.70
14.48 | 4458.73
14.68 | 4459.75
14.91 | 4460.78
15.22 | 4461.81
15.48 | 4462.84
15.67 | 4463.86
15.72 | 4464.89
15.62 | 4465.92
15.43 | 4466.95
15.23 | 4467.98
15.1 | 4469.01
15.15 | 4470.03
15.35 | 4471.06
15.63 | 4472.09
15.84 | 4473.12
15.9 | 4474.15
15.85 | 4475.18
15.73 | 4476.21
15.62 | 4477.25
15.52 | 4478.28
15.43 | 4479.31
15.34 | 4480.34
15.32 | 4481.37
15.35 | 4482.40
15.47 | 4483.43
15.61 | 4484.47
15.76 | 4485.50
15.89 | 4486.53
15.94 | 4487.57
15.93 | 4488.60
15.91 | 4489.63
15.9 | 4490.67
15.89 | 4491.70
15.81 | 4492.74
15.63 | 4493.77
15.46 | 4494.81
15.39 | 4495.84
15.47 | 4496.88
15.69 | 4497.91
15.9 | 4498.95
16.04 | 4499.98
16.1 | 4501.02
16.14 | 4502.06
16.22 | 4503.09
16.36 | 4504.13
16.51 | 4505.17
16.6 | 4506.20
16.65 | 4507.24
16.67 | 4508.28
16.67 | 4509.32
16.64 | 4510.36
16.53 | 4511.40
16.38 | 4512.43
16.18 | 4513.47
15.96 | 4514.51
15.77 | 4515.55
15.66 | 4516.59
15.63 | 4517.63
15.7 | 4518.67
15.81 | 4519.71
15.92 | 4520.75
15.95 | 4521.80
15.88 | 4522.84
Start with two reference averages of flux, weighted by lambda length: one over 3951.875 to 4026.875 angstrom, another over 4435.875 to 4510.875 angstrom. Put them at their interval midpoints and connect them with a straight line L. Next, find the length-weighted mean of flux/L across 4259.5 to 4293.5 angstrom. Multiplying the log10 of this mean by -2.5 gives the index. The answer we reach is 0.06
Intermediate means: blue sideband 12.5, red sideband 15.6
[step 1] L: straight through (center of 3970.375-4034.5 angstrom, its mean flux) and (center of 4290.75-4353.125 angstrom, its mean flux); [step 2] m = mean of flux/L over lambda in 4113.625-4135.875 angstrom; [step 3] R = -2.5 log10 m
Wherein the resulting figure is -0.15 mag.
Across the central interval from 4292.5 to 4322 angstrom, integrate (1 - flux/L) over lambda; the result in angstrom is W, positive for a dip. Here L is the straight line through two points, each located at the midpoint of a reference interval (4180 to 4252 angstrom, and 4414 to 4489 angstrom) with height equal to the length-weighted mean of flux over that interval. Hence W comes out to 4.99 angstrom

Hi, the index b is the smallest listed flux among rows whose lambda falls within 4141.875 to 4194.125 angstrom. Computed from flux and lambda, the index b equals 13.94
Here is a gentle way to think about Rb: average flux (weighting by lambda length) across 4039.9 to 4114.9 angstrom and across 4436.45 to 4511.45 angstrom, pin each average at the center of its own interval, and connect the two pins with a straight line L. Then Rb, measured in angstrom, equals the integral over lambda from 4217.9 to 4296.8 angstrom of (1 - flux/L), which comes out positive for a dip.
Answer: 6.0 angstrom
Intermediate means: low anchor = 14.4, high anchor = 15.6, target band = 13.8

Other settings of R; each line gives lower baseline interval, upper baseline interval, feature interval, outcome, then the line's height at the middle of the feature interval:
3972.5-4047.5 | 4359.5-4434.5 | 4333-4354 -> 0.10 mag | 14.6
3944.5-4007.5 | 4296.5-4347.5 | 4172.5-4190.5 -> -0.16 mag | 12.4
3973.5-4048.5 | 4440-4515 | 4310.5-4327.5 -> 0.11 mag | 15.1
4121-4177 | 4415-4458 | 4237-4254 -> 0.07 mag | 15.1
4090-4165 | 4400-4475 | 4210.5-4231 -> 0.06 mag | 15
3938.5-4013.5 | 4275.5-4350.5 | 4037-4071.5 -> -0.19 mag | 12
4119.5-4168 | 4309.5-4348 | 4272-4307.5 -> 0.11 mag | 13.9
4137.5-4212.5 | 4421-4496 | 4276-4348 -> 0.16 mag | 15.1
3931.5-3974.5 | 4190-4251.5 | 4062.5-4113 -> -0.24 mag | 11.5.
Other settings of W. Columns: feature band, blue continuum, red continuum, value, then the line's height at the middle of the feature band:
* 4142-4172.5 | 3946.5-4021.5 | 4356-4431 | -4.05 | 13.3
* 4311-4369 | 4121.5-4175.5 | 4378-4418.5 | 1.45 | 14.4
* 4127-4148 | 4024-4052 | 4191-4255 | -0.74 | 14.5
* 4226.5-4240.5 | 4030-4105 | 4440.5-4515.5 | 0.82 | 14.8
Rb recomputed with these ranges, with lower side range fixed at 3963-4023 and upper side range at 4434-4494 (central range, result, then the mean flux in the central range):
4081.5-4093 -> -2.19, 15.6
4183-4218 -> -2.18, 14.6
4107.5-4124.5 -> -2.98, 15.6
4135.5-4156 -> -2.45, 15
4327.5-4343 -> 1.07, 13.6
